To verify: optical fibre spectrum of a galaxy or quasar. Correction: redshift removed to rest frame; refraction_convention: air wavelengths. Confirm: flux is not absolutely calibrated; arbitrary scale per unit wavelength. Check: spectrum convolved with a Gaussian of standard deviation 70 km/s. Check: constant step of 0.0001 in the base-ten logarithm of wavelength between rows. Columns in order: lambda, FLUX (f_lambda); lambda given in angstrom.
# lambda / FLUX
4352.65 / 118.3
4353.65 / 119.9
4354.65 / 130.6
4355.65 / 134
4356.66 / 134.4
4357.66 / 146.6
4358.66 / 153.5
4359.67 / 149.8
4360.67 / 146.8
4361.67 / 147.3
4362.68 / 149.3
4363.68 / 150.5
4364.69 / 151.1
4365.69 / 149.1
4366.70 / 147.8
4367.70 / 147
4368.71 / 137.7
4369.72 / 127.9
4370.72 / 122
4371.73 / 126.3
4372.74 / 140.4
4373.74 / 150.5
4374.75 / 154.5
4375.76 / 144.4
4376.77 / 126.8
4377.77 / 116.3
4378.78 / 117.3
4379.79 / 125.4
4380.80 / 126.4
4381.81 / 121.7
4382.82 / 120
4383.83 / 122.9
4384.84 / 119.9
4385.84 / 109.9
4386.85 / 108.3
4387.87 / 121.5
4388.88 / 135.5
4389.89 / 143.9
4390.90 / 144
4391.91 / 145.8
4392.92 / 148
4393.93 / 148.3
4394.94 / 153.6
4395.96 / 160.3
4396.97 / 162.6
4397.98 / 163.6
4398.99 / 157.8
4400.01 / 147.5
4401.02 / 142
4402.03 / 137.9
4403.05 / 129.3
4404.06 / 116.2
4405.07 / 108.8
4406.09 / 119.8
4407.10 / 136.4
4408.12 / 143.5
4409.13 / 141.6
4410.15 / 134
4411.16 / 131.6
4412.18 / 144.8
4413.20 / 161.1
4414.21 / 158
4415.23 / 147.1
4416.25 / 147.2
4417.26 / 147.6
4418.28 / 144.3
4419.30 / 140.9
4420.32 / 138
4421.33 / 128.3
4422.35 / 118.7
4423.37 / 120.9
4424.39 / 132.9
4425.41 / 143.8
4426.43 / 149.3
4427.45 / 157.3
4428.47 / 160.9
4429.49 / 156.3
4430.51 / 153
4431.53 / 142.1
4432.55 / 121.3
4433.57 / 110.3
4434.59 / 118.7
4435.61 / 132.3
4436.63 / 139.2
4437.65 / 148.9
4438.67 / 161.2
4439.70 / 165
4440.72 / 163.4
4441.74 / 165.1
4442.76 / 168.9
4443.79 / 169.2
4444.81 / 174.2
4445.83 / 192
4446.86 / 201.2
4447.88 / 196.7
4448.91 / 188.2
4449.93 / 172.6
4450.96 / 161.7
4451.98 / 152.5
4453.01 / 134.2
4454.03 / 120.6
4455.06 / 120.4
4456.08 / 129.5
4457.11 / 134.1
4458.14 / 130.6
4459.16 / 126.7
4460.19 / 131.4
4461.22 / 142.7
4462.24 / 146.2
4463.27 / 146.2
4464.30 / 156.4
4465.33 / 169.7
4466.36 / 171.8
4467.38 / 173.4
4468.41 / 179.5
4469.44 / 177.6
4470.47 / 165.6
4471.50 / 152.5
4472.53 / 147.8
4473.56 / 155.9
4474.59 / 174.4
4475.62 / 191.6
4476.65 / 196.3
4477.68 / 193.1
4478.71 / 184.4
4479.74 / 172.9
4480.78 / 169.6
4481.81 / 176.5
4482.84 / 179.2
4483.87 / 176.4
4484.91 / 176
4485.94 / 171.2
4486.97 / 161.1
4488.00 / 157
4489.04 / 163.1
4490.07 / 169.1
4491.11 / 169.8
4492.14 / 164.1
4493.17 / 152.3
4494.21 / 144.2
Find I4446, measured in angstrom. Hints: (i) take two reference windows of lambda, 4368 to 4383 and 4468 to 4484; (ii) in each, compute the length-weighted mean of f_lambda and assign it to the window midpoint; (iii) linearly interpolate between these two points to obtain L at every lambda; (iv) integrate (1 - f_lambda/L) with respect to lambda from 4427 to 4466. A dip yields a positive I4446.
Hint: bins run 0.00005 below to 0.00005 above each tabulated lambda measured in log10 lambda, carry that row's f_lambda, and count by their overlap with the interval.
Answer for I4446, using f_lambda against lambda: 2.38 angstrom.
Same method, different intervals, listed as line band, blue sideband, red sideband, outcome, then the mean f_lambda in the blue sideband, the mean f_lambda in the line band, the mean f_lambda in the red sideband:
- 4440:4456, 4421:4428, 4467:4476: -1.3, 136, 164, 168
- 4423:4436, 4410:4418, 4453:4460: 0.1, 147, 139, 128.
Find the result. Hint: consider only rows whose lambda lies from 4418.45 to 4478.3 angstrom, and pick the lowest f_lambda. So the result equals 110.3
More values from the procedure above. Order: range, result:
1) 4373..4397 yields 108.3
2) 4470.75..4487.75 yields 147.8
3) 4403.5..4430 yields 108.8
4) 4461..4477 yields 142.7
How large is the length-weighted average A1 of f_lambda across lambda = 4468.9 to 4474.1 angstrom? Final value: 160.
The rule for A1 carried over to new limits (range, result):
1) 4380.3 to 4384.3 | 123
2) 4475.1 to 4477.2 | 194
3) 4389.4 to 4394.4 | 146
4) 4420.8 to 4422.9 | 124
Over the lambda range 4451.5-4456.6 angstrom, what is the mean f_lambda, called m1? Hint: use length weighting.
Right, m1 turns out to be 131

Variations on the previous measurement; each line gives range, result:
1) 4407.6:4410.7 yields 140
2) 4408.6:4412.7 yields 138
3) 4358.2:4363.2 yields 149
